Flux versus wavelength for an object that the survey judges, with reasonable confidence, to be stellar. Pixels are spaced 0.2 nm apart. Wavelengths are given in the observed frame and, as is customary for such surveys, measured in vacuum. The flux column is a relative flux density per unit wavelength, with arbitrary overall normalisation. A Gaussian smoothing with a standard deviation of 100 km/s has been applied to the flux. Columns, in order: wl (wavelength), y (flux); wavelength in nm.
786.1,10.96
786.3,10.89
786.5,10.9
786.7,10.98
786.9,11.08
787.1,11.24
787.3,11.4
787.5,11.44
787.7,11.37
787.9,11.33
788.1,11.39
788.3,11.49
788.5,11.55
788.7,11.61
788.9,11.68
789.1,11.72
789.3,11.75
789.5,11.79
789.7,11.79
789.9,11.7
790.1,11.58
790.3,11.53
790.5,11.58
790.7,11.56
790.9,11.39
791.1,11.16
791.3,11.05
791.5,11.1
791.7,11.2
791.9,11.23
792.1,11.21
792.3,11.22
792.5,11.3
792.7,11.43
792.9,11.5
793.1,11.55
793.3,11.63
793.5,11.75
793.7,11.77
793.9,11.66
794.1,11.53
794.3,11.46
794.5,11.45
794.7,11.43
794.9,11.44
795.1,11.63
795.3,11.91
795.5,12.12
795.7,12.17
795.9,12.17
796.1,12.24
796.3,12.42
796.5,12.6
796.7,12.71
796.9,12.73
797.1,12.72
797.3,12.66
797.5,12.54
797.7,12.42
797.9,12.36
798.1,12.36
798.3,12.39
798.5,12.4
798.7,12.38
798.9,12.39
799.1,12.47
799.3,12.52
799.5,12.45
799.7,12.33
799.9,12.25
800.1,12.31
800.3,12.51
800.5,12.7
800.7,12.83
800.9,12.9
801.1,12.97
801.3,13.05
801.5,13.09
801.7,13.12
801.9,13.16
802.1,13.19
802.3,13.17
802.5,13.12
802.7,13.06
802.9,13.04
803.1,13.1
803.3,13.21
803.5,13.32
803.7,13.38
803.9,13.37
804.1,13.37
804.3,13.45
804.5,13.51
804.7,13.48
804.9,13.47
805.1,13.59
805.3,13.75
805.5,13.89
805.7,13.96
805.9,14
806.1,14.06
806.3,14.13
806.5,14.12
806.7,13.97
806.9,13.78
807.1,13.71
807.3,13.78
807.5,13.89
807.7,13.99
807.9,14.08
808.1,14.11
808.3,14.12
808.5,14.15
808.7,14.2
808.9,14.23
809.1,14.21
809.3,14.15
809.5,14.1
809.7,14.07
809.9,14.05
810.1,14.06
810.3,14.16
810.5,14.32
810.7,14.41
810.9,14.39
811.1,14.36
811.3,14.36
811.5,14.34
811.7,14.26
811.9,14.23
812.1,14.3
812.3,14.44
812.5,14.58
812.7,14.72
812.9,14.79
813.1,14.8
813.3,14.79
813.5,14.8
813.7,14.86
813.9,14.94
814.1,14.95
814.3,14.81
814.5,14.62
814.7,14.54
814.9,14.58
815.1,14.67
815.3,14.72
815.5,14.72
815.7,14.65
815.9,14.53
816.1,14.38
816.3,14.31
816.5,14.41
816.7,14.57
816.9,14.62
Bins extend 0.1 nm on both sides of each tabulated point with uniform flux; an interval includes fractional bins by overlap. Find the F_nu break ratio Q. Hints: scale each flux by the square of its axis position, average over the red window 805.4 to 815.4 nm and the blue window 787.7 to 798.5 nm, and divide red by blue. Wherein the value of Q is 1.27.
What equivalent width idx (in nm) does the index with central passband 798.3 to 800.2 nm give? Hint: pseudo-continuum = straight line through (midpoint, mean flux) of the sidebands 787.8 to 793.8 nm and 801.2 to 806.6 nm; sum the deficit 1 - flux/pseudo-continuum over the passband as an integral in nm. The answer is 0.05 nm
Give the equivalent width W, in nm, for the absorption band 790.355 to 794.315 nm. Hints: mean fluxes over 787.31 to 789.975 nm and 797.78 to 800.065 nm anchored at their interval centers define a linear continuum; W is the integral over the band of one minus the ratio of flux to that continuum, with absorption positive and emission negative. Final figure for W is 0.15 nm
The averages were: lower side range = 11.6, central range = 11.4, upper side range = 12.4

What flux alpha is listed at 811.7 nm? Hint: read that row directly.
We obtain 14.26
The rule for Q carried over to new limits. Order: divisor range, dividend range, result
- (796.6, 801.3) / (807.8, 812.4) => 1.17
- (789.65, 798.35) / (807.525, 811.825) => 1.25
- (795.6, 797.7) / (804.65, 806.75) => 1.14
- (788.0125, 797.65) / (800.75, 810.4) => 1.20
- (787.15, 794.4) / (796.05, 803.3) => 1.13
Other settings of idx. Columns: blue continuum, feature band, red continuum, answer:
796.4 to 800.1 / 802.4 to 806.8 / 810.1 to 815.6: -0.057 nm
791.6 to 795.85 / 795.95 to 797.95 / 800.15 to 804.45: -0.066 nm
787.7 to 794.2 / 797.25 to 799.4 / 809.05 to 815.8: 0.014 nm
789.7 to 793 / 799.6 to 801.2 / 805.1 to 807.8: 0.037 nm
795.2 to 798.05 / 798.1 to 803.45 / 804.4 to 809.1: 0.107 nm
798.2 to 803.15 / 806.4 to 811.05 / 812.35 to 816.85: -0.078 nm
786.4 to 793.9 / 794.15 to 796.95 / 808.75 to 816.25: 0.037 nm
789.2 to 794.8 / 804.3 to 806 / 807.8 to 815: -0.028 nm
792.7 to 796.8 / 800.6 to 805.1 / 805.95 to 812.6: -0.025 nm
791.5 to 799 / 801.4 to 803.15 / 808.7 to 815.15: -0.016 nm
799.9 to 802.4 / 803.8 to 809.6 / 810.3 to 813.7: -0.073 nm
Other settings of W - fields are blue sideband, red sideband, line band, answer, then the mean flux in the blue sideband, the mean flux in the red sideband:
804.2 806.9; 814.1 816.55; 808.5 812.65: -0.016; 13.8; 14.6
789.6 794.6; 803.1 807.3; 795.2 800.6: 0.005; 11.5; 13.7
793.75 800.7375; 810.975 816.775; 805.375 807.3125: -0.060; 12.2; 14.6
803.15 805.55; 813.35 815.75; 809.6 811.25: -0.001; 13.5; 14.7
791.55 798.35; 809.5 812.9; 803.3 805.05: -0.018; 11.9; 14.3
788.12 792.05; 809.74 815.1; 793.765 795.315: 0.070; 11.5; 14.5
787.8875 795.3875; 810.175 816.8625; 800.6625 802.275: -0.022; 11.5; 14.6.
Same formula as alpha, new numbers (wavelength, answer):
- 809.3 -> 14.15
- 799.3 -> 12.52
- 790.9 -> 11.39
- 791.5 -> 11.1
